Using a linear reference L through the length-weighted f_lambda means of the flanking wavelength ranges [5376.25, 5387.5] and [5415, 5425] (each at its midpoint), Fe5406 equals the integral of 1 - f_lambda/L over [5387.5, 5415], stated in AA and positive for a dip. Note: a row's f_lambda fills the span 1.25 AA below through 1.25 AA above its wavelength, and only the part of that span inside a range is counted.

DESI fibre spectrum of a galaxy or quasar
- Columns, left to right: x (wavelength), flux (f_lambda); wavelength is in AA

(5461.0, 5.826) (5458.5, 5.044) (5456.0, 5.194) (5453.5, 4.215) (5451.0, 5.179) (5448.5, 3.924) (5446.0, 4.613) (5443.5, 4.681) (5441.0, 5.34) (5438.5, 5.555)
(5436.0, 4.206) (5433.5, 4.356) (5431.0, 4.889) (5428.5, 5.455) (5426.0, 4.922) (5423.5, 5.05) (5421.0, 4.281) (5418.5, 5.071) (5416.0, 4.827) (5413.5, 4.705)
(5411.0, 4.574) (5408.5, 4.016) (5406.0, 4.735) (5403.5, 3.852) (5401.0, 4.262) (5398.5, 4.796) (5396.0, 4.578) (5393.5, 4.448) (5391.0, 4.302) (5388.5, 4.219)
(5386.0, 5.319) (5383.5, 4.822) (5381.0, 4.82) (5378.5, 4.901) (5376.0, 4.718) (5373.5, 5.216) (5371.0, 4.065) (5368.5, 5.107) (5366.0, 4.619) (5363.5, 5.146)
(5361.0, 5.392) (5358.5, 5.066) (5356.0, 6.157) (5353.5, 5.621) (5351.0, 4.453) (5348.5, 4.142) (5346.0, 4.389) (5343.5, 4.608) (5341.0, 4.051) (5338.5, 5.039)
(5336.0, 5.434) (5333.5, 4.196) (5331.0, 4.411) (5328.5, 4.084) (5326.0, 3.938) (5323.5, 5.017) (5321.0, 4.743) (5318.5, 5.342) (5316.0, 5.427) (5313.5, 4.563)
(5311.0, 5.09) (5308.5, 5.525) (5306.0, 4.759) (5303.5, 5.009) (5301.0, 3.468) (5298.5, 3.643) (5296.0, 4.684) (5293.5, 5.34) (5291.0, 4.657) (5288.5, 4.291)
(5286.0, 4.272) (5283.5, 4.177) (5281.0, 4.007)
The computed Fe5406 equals 2.6 AA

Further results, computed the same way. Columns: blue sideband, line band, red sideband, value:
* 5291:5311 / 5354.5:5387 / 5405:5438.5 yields -2.3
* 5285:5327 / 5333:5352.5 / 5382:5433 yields 0.5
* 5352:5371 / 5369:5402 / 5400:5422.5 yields 1.3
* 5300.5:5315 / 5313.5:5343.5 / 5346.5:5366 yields 1.4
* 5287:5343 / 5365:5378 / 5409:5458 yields -0.1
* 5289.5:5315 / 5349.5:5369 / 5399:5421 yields -2.6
